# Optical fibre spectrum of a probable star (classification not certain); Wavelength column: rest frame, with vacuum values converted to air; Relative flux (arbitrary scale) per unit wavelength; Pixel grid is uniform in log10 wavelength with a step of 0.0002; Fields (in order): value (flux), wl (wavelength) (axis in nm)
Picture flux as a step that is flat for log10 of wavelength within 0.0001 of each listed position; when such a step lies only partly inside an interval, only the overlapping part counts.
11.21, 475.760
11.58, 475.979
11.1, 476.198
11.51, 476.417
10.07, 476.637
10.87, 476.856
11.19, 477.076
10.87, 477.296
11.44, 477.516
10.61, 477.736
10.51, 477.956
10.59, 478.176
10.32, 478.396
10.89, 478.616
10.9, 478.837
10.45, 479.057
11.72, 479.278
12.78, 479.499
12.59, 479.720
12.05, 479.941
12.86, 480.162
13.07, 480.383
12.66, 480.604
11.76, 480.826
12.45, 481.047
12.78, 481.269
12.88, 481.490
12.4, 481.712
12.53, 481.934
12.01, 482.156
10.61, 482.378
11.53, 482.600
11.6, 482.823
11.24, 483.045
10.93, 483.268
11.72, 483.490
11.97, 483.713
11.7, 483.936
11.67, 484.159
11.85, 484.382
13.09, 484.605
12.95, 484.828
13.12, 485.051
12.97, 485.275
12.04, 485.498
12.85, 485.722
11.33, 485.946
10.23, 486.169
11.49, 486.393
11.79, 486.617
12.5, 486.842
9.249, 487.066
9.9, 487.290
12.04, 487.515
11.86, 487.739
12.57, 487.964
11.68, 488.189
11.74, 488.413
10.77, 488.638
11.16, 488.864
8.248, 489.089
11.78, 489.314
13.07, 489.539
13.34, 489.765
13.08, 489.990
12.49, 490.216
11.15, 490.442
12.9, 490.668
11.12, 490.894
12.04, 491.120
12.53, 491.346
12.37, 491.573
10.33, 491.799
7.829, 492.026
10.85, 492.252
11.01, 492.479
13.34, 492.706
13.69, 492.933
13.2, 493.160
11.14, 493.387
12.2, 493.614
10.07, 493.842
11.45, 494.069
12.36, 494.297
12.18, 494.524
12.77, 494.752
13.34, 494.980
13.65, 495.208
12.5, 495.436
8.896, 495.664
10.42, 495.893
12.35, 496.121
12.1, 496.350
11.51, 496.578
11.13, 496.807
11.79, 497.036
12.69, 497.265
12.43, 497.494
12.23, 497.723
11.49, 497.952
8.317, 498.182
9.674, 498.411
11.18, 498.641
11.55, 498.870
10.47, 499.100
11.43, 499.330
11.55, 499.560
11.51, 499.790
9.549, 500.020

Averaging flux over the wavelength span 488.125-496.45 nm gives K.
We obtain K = 11.8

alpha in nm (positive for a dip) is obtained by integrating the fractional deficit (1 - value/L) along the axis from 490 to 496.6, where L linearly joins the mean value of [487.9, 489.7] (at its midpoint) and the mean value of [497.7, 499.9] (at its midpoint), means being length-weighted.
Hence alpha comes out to -0.38 nm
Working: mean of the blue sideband 11.4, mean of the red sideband 10.9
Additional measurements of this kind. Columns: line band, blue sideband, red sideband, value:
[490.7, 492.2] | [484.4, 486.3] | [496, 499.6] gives 0.09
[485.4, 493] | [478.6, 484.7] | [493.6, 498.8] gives 0.12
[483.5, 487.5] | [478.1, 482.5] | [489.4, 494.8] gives 0.04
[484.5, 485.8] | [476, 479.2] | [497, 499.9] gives -0.22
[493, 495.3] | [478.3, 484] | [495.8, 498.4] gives -0.15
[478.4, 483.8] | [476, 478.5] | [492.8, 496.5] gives -0.38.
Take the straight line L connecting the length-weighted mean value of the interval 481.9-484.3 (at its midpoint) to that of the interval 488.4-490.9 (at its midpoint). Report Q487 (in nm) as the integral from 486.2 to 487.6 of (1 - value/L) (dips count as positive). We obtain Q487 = 0.07 nm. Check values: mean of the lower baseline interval 11.6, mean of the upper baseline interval 11.8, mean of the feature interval 11.1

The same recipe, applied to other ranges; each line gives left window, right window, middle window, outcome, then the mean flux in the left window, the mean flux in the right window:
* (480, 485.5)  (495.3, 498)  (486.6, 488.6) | 0.092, 12.2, 11.6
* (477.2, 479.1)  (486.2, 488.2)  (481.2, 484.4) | -0.214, 10.7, 11.4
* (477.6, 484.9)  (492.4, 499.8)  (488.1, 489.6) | 0.078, 11.8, 11.7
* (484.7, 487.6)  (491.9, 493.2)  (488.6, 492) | -0.019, 11.7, 11.6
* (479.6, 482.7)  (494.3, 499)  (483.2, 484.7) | 0.039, 12.3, 11.6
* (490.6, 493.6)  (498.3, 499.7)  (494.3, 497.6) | -0.199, 11.7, 11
